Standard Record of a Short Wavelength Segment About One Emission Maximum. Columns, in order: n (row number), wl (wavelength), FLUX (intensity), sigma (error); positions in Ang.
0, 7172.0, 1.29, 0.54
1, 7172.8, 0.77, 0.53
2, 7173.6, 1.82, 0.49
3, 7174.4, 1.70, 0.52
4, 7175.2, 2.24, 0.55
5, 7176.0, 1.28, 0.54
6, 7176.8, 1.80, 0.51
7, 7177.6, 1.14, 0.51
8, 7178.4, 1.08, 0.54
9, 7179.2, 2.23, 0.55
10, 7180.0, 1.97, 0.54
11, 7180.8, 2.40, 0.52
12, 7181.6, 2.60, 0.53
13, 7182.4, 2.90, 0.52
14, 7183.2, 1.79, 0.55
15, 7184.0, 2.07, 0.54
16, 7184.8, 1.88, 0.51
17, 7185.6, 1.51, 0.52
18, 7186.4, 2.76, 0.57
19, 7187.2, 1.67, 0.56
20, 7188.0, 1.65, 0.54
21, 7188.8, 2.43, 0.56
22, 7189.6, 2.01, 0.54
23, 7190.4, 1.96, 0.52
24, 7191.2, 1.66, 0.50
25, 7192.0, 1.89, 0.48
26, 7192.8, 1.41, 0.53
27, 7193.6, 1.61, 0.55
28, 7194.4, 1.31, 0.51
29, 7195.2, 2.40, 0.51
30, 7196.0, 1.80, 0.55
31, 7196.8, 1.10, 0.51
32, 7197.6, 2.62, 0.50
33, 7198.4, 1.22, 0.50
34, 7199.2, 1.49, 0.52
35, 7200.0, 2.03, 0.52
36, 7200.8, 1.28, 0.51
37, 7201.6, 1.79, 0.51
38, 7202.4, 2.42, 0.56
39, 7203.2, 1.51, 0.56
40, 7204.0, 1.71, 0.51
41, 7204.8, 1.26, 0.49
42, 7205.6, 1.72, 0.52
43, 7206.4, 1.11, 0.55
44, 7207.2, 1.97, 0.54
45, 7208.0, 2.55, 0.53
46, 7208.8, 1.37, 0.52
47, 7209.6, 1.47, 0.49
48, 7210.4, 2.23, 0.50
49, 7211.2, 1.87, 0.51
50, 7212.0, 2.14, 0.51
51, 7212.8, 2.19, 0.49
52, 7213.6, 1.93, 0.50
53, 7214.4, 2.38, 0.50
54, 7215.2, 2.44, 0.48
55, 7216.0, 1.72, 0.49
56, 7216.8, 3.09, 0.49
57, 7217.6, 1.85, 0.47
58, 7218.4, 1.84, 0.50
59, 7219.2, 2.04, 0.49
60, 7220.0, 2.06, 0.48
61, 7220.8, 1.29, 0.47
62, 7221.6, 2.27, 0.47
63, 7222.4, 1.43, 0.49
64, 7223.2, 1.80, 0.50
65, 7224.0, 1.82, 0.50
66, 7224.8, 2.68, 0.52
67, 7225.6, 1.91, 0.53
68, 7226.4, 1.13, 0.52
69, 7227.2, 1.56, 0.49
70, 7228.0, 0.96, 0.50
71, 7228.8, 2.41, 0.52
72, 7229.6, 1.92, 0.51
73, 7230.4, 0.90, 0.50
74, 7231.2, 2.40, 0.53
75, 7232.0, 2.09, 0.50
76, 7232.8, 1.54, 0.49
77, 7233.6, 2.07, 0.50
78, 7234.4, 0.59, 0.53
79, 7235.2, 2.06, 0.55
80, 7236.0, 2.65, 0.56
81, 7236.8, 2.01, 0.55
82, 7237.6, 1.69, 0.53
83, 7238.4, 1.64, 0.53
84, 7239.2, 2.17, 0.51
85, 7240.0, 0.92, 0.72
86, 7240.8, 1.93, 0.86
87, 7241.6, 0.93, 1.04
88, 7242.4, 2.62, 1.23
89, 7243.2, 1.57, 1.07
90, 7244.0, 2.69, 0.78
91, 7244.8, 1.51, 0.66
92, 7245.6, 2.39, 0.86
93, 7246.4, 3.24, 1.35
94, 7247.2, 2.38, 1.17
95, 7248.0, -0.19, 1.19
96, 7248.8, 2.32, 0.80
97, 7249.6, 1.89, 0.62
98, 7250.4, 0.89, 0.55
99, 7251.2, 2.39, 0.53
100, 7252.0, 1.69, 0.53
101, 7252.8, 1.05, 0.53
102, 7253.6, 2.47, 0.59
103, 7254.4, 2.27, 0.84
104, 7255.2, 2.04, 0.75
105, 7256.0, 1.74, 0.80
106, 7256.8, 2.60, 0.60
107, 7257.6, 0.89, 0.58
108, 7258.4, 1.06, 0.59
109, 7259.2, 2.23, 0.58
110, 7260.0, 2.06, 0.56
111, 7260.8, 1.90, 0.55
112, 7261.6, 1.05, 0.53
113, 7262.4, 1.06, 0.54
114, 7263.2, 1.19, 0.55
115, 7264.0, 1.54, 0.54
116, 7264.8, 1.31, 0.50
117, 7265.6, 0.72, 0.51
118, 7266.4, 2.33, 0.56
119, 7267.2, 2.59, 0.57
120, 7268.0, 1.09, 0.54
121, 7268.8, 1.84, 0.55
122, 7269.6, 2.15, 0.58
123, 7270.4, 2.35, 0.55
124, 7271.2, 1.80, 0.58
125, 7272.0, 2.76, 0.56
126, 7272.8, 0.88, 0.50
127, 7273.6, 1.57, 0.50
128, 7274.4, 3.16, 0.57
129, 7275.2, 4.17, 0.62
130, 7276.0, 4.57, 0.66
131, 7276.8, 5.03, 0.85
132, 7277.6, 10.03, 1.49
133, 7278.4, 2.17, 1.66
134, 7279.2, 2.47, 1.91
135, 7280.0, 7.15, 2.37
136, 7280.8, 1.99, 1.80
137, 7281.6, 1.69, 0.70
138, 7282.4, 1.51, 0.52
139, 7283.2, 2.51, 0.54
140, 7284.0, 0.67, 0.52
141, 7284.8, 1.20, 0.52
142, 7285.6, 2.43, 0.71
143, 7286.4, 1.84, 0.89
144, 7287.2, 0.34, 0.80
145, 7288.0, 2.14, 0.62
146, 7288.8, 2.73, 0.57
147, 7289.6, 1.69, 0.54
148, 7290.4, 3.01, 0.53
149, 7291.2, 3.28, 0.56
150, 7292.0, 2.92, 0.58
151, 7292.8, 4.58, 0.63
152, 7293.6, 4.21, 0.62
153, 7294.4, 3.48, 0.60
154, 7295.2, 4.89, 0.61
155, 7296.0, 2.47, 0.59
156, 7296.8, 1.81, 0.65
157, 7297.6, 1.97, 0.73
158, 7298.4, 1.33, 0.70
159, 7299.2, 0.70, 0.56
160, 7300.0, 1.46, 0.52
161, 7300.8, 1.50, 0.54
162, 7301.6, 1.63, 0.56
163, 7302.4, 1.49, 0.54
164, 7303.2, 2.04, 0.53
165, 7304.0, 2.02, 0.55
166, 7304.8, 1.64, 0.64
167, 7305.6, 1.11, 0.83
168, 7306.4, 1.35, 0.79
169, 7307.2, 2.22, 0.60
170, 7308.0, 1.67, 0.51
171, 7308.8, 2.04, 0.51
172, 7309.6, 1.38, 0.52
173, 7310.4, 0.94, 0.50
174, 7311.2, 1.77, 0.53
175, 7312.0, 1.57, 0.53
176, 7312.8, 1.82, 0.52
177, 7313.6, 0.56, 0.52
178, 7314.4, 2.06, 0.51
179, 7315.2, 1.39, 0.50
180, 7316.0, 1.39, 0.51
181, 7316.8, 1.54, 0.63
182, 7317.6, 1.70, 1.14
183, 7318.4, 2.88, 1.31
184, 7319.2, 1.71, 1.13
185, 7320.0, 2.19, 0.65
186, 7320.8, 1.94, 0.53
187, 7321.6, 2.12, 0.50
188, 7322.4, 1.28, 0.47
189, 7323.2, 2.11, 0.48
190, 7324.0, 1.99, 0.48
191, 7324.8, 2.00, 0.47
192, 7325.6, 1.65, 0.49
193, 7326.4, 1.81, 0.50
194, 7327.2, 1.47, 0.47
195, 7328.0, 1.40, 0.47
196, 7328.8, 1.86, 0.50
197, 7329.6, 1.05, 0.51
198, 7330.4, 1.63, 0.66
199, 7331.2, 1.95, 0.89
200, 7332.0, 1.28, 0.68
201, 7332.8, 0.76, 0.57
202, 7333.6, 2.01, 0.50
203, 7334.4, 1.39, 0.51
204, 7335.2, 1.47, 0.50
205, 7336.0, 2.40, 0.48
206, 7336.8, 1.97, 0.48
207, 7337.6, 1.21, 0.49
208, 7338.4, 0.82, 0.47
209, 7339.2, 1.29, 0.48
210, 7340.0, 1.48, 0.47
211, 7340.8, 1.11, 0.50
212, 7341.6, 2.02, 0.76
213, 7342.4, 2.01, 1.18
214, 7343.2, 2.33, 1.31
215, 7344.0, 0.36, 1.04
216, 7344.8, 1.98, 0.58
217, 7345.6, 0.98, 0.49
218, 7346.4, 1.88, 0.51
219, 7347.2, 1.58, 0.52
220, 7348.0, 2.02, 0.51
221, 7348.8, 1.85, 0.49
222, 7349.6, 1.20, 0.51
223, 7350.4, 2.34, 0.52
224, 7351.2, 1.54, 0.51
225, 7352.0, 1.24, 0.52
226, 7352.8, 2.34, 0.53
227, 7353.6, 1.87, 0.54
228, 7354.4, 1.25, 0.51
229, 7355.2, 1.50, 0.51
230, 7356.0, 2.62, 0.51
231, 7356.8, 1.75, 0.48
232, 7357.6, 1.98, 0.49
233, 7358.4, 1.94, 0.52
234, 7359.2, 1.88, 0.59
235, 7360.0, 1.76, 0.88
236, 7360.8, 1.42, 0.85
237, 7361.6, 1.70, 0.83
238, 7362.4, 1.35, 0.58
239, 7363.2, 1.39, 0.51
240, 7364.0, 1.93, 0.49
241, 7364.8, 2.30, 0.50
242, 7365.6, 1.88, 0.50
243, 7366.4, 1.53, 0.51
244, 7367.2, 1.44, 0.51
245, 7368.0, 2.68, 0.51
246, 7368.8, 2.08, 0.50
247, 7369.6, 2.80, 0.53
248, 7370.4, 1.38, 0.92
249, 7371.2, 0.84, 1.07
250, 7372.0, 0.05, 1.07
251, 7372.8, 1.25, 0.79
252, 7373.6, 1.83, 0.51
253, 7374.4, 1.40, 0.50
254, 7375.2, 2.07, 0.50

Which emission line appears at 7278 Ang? [S II] 6716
